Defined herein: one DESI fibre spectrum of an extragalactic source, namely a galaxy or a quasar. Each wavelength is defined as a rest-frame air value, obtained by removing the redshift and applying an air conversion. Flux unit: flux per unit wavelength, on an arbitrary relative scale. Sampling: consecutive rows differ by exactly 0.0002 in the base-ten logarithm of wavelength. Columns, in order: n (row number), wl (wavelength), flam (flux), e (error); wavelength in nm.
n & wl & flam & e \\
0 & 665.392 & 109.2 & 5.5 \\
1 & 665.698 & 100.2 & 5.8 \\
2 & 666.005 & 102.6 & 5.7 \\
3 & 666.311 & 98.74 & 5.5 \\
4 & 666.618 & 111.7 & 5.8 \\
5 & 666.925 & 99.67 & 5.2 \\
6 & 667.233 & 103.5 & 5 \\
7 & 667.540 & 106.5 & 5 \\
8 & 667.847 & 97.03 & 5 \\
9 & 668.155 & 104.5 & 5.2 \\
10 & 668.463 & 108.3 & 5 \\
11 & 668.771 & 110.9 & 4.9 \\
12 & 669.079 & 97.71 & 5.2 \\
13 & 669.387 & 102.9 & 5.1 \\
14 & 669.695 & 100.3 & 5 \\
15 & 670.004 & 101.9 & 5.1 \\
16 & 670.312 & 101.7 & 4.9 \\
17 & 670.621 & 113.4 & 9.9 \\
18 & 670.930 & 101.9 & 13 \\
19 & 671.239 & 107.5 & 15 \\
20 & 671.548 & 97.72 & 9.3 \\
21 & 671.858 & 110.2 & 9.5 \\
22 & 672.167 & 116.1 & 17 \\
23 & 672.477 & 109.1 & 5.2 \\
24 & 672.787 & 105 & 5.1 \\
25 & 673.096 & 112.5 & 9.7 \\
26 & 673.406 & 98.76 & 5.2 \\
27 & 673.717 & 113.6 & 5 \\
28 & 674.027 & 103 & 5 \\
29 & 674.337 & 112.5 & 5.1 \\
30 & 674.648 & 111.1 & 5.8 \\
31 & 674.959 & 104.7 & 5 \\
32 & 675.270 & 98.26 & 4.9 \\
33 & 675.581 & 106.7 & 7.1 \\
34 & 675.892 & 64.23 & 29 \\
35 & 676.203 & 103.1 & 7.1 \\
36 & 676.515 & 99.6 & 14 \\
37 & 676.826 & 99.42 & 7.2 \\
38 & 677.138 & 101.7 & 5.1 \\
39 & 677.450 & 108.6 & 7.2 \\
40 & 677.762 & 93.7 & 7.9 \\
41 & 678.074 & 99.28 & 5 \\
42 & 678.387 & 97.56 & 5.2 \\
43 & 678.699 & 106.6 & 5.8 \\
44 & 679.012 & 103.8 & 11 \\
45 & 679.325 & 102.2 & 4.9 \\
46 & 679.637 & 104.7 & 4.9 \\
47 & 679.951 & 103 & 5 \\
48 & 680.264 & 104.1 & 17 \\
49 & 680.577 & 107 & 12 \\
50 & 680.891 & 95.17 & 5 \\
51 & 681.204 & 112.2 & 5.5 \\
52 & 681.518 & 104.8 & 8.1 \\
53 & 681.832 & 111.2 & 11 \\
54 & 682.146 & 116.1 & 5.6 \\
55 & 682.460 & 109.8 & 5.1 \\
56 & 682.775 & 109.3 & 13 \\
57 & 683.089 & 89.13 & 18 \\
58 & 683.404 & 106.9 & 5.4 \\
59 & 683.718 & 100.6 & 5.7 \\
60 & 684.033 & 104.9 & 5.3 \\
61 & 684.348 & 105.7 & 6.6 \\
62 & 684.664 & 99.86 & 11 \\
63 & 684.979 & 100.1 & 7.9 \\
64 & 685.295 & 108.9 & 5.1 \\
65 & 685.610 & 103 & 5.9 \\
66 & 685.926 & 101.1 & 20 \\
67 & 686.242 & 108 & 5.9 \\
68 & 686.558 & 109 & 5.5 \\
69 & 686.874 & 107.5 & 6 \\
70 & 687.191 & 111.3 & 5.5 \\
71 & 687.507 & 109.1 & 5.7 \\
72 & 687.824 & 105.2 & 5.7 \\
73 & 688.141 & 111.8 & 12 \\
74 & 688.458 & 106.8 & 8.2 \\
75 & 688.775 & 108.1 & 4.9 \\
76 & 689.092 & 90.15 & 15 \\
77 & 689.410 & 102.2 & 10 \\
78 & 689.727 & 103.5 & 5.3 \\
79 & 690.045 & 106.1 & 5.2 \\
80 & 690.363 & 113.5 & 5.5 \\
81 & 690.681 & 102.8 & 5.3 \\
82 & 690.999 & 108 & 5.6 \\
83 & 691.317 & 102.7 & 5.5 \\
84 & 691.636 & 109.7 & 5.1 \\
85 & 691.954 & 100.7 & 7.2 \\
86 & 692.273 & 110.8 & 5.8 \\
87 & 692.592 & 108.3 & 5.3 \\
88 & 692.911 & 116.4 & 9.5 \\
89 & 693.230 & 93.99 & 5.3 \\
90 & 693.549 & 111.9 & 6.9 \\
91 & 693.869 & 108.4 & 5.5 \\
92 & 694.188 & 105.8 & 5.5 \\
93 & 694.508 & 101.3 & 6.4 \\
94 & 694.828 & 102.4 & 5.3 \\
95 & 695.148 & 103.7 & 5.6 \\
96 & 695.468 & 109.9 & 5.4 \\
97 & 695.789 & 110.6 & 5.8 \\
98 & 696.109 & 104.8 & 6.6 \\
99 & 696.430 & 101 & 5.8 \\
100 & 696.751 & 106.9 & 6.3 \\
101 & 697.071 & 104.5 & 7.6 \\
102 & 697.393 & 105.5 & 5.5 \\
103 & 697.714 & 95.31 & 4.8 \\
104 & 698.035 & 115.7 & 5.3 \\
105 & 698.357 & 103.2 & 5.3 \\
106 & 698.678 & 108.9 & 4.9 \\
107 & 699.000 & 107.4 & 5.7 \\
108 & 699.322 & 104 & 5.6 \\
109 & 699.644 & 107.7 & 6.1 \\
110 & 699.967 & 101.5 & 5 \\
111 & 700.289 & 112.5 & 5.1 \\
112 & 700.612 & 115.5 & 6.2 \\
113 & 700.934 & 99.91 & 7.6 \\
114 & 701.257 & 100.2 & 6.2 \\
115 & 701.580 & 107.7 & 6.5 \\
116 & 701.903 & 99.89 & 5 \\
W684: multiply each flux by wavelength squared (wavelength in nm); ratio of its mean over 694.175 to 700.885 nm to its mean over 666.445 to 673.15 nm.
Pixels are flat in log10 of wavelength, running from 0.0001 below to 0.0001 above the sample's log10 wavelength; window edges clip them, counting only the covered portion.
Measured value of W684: 1.09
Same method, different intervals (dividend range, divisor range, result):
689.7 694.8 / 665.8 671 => 1.10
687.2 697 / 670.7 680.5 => 1.08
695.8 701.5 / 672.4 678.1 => 1.11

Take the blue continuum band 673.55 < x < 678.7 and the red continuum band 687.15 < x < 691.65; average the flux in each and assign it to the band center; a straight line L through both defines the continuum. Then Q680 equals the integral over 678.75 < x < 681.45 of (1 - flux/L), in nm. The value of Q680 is -0.041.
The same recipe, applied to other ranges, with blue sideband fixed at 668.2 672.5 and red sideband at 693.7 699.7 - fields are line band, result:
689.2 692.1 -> 0.01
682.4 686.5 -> 0.08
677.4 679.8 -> 0.09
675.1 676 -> 0.12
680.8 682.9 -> -0.06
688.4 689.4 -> 0.04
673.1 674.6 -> -0.03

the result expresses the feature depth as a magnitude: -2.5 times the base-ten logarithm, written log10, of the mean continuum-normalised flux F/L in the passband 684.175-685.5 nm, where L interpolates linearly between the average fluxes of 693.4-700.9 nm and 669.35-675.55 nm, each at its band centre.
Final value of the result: 0.03 mag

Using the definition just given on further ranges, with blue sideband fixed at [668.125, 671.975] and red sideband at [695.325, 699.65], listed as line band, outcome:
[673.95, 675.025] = -0.04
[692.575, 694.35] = -0.02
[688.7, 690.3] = 0.03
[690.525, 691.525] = 0.01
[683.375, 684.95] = 0.02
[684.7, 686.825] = 0.00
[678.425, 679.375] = 0.01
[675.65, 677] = 0.13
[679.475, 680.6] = 0.01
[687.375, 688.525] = -0.03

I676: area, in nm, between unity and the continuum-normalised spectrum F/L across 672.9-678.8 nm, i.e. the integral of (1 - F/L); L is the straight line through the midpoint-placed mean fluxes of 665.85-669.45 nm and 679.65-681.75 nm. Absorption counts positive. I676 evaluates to 0.139 nm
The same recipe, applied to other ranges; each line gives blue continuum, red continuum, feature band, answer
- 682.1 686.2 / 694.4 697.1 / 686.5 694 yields -0.14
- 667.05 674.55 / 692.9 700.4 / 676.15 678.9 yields 0.12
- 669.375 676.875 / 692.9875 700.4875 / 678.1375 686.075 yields 0.02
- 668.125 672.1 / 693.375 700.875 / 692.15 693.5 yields -0.02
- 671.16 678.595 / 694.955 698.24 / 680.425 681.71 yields -0.01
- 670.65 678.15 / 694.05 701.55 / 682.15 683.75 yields -0.01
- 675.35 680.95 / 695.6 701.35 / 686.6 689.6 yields -0.09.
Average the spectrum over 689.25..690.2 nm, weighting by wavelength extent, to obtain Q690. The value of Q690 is 104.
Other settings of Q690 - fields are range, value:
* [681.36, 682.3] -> 111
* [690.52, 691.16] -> 105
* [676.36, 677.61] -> 102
